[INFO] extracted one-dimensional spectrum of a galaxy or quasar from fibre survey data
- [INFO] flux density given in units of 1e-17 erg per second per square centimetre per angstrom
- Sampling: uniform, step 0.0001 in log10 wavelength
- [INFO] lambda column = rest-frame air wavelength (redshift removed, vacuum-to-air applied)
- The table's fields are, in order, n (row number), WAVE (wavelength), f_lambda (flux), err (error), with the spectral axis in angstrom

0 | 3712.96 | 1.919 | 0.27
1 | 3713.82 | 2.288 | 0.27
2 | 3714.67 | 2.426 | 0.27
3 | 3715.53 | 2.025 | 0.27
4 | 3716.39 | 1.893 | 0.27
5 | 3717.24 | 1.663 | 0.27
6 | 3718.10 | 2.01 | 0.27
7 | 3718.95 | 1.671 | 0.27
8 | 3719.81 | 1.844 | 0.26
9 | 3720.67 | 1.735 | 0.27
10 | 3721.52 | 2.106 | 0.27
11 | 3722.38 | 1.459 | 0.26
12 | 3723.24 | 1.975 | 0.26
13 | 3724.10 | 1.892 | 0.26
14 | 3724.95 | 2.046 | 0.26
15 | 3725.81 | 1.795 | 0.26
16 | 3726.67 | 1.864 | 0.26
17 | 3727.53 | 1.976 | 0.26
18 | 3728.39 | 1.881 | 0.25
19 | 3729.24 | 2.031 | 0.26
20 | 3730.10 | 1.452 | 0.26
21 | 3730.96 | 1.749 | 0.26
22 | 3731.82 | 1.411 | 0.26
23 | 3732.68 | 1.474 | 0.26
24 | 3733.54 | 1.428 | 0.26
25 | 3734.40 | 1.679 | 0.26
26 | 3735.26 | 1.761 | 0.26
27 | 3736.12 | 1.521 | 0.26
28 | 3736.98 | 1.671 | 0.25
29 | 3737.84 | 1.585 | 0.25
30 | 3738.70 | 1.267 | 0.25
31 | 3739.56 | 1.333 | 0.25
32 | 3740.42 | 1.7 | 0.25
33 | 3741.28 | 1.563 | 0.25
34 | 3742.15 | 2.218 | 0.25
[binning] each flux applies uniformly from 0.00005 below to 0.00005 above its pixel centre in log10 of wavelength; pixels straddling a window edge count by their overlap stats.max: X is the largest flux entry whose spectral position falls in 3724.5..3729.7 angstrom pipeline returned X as 2.046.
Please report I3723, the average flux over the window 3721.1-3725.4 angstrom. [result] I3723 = 1.89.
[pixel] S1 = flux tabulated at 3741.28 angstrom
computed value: 1.563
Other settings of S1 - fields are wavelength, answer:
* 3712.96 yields 1.919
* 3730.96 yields 1.749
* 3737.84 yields 1.585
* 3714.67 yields 2.426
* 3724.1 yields 1.892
